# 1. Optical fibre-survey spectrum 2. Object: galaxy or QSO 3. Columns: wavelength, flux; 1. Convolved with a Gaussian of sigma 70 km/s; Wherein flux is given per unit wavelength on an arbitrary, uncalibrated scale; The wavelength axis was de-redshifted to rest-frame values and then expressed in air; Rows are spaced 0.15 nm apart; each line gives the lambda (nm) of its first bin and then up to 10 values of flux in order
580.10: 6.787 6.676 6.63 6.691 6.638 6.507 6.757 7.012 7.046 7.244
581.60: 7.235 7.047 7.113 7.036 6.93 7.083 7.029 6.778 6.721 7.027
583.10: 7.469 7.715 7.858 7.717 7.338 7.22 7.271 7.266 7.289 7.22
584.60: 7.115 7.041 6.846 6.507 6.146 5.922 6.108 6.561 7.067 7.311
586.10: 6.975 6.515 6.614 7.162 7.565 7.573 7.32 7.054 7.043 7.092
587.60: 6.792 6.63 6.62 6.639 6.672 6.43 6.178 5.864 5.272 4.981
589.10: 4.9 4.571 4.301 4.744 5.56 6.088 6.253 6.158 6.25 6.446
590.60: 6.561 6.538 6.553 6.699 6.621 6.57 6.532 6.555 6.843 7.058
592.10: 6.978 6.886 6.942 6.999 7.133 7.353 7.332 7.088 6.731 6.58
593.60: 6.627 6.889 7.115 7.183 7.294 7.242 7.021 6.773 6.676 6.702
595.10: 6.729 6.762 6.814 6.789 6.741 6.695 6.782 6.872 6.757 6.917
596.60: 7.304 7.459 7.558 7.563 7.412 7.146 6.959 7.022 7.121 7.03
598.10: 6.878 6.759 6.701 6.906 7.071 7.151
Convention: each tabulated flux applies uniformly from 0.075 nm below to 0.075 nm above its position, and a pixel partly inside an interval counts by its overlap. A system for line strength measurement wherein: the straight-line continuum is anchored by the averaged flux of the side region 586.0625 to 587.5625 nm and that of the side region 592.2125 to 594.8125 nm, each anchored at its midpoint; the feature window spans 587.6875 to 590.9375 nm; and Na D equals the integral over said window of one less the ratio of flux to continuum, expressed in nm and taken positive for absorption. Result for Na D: 0.53 nm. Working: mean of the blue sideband 7.09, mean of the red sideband 7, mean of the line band 5.91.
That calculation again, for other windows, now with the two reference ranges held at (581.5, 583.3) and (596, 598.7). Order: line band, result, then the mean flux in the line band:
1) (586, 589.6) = 0.38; 6.33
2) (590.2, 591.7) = 0.12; 6.53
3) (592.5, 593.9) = 0.02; 6.98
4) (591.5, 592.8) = 0.03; 6.91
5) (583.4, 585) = -0.04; 7.25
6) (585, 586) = 0.08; 6.5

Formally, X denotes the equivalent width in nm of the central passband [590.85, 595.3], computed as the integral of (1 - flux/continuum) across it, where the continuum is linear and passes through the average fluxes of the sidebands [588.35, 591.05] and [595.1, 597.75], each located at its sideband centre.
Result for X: -0.34 nm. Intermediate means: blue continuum 5.77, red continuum 7.02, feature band 6.88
